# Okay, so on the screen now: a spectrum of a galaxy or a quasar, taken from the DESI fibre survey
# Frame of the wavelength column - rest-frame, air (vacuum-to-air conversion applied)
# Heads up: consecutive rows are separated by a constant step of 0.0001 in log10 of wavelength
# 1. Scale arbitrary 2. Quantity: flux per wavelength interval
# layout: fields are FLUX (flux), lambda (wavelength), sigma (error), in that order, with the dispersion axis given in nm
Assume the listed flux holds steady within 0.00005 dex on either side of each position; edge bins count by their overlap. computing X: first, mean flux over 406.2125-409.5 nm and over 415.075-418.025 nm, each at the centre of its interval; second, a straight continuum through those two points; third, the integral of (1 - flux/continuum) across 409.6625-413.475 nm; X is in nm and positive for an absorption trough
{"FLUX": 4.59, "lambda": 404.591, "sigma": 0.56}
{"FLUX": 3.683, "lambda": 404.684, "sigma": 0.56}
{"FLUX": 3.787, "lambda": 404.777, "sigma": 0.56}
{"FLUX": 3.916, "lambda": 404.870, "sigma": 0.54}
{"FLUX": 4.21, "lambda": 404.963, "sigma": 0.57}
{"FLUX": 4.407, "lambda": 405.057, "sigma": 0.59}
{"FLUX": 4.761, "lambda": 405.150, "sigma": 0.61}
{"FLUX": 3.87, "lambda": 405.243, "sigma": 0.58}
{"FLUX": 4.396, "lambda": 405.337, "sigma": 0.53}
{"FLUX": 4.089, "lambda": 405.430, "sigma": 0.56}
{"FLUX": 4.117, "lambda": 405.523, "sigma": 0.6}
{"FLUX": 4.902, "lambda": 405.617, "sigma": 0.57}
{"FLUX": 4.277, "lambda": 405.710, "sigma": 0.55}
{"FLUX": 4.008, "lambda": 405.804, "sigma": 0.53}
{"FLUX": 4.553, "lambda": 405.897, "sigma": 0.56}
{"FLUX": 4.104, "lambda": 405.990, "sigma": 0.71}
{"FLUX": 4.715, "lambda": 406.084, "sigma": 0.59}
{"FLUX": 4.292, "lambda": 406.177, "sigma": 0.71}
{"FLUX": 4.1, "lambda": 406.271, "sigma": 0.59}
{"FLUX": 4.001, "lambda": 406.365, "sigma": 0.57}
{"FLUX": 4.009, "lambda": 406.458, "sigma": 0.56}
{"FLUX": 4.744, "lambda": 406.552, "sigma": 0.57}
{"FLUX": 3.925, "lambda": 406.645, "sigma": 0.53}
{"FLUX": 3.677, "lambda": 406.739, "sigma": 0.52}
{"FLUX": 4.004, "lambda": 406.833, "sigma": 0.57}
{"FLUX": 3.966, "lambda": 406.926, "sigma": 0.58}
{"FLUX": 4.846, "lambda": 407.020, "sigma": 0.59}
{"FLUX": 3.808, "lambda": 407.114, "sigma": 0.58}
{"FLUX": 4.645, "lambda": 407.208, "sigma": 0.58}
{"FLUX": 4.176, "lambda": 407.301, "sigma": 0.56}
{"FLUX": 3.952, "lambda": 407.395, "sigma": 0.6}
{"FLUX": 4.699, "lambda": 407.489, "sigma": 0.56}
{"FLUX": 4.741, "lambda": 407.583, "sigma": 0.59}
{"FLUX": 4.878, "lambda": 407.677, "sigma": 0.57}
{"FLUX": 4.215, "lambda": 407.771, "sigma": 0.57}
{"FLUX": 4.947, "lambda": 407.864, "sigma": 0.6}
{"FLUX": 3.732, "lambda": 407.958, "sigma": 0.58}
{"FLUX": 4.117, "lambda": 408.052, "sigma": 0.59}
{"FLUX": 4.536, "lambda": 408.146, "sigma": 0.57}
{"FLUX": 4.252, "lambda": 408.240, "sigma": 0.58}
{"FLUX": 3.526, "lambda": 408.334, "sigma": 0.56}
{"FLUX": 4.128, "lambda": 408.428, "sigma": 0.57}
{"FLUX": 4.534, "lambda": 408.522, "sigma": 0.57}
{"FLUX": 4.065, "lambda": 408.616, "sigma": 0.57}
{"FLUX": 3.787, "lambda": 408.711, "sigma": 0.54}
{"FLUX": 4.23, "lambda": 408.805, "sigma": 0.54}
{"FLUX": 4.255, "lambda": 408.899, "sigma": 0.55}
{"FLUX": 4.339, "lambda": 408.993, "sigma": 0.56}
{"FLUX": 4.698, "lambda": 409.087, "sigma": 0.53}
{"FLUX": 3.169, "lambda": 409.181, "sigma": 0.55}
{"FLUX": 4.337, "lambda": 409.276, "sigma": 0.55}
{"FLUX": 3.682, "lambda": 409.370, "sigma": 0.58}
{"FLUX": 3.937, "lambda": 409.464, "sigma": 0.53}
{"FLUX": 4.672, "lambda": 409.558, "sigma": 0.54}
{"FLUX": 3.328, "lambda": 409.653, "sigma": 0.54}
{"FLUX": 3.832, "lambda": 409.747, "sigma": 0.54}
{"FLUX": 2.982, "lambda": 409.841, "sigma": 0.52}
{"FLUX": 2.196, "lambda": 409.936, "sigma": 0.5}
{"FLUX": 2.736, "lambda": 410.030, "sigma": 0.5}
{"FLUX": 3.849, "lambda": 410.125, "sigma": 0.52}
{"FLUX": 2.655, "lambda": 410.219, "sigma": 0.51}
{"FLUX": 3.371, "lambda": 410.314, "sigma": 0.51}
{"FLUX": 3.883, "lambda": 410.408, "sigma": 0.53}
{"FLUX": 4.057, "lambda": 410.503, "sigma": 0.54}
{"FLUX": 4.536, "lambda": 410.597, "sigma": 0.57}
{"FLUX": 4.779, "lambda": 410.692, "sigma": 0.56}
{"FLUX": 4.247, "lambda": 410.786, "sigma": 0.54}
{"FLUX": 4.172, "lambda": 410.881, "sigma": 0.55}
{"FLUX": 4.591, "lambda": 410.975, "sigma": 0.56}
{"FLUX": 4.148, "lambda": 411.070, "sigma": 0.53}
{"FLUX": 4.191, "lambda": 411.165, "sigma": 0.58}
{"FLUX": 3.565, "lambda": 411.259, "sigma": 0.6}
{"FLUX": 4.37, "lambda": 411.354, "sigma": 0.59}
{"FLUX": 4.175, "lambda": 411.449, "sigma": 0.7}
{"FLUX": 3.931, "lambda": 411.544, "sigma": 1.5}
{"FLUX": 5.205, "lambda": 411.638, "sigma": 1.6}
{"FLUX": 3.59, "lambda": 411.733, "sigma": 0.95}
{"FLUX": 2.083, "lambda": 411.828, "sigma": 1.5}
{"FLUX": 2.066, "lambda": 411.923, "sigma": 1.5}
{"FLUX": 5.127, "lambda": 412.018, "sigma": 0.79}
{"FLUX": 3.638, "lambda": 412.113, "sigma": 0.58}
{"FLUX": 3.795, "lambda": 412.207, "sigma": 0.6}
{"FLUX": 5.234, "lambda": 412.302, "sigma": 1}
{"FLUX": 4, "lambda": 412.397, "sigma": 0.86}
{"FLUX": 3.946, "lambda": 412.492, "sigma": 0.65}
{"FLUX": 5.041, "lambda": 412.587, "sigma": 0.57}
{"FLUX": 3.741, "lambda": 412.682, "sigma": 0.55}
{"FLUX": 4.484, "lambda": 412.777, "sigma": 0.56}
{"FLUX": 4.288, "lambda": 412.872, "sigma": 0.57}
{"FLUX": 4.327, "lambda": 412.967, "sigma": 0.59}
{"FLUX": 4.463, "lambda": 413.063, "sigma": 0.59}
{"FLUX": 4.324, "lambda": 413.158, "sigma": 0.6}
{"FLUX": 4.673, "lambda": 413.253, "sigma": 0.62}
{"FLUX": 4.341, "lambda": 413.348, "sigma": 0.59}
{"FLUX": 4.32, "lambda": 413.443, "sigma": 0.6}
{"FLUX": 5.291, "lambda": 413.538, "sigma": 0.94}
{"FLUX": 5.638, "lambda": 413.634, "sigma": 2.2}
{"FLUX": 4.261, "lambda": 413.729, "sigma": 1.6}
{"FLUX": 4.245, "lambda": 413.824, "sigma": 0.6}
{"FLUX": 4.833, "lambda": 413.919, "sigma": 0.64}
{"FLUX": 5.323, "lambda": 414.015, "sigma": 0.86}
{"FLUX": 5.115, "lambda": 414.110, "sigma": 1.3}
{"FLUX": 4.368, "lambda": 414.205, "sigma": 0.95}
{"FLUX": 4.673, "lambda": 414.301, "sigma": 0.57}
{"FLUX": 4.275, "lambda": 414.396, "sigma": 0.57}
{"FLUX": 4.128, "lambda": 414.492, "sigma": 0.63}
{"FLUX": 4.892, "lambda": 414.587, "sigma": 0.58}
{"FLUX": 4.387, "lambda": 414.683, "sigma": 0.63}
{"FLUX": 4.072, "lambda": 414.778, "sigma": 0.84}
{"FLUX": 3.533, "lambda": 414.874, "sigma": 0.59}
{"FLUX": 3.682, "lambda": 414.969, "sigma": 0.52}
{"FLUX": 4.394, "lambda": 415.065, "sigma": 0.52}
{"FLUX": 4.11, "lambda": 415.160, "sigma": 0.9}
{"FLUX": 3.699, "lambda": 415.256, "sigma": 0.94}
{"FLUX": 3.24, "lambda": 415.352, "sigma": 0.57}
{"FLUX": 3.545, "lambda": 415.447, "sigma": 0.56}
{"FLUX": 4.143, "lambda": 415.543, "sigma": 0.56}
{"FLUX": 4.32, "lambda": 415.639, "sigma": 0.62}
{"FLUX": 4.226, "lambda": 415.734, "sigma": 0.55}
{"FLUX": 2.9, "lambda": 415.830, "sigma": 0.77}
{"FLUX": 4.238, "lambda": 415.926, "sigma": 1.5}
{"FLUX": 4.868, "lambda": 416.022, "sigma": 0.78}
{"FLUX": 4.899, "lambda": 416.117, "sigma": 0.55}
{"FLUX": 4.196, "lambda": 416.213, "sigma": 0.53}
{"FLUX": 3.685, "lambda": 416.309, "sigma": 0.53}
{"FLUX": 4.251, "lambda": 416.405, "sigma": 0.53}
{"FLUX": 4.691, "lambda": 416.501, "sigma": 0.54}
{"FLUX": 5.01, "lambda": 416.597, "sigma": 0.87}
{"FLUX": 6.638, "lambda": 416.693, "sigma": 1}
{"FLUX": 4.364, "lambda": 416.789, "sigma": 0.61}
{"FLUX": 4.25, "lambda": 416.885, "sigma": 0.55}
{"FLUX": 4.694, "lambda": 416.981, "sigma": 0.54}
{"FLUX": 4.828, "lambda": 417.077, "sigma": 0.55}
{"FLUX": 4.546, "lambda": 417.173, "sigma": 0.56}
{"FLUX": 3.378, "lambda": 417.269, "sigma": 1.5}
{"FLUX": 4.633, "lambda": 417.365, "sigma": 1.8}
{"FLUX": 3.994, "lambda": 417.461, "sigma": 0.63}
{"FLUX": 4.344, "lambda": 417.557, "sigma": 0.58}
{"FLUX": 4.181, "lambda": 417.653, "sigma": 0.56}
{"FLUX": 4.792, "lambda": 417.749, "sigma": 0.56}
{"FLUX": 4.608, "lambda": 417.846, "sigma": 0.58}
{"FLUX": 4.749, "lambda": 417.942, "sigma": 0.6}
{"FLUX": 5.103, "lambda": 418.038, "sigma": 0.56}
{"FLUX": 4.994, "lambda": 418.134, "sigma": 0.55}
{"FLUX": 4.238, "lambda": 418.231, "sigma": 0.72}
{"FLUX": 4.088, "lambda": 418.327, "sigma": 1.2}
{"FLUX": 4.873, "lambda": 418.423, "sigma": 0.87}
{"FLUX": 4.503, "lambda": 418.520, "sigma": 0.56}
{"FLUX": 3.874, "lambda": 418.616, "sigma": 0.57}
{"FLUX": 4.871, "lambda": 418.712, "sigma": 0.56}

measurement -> 0.26 nm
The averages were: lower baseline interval 4.19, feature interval 3.97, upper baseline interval 4.34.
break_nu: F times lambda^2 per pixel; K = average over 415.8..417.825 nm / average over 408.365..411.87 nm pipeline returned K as 1.18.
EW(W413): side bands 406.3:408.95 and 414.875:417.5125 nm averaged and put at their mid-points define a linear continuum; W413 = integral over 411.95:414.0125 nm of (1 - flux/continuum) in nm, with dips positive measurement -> -0.11 nm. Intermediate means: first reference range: 4.23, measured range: 4.47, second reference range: 4.26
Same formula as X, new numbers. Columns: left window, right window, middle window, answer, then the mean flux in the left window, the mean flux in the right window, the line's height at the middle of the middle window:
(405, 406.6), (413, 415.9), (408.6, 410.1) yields 0.19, 4.31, 4.31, 4.31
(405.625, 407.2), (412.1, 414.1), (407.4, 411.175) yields 0.28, 4.22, 4.51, 4.35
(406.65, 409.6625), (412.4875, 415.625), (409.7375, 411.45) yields 0.19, 4.19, 4.36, 4.26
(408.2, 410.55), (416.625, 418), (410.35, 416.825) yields -0.13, 3.78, 4.58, 4.2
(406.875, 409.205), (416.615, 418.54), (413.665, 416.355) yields 0.16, 4.26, 4.6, 4.51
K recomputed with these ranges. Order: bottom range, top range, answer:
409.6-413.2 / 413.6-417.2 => 1.14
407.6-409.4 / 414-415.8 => 1.03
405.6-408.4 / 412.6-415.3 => 1.07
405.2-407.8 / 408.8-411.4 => 0.92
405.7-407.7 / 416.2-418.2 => 1.13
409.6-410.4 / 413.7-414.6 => 1.49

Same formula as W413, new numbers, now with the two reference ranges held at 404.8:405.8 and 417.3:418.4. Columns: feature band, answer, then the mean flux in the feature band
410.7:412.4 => 0.14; 4.03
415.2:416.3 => 0.11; 4.01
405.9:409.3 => 0.07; 4.23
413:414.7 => -0.08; 4.64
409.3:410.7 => 0.24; 3.61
